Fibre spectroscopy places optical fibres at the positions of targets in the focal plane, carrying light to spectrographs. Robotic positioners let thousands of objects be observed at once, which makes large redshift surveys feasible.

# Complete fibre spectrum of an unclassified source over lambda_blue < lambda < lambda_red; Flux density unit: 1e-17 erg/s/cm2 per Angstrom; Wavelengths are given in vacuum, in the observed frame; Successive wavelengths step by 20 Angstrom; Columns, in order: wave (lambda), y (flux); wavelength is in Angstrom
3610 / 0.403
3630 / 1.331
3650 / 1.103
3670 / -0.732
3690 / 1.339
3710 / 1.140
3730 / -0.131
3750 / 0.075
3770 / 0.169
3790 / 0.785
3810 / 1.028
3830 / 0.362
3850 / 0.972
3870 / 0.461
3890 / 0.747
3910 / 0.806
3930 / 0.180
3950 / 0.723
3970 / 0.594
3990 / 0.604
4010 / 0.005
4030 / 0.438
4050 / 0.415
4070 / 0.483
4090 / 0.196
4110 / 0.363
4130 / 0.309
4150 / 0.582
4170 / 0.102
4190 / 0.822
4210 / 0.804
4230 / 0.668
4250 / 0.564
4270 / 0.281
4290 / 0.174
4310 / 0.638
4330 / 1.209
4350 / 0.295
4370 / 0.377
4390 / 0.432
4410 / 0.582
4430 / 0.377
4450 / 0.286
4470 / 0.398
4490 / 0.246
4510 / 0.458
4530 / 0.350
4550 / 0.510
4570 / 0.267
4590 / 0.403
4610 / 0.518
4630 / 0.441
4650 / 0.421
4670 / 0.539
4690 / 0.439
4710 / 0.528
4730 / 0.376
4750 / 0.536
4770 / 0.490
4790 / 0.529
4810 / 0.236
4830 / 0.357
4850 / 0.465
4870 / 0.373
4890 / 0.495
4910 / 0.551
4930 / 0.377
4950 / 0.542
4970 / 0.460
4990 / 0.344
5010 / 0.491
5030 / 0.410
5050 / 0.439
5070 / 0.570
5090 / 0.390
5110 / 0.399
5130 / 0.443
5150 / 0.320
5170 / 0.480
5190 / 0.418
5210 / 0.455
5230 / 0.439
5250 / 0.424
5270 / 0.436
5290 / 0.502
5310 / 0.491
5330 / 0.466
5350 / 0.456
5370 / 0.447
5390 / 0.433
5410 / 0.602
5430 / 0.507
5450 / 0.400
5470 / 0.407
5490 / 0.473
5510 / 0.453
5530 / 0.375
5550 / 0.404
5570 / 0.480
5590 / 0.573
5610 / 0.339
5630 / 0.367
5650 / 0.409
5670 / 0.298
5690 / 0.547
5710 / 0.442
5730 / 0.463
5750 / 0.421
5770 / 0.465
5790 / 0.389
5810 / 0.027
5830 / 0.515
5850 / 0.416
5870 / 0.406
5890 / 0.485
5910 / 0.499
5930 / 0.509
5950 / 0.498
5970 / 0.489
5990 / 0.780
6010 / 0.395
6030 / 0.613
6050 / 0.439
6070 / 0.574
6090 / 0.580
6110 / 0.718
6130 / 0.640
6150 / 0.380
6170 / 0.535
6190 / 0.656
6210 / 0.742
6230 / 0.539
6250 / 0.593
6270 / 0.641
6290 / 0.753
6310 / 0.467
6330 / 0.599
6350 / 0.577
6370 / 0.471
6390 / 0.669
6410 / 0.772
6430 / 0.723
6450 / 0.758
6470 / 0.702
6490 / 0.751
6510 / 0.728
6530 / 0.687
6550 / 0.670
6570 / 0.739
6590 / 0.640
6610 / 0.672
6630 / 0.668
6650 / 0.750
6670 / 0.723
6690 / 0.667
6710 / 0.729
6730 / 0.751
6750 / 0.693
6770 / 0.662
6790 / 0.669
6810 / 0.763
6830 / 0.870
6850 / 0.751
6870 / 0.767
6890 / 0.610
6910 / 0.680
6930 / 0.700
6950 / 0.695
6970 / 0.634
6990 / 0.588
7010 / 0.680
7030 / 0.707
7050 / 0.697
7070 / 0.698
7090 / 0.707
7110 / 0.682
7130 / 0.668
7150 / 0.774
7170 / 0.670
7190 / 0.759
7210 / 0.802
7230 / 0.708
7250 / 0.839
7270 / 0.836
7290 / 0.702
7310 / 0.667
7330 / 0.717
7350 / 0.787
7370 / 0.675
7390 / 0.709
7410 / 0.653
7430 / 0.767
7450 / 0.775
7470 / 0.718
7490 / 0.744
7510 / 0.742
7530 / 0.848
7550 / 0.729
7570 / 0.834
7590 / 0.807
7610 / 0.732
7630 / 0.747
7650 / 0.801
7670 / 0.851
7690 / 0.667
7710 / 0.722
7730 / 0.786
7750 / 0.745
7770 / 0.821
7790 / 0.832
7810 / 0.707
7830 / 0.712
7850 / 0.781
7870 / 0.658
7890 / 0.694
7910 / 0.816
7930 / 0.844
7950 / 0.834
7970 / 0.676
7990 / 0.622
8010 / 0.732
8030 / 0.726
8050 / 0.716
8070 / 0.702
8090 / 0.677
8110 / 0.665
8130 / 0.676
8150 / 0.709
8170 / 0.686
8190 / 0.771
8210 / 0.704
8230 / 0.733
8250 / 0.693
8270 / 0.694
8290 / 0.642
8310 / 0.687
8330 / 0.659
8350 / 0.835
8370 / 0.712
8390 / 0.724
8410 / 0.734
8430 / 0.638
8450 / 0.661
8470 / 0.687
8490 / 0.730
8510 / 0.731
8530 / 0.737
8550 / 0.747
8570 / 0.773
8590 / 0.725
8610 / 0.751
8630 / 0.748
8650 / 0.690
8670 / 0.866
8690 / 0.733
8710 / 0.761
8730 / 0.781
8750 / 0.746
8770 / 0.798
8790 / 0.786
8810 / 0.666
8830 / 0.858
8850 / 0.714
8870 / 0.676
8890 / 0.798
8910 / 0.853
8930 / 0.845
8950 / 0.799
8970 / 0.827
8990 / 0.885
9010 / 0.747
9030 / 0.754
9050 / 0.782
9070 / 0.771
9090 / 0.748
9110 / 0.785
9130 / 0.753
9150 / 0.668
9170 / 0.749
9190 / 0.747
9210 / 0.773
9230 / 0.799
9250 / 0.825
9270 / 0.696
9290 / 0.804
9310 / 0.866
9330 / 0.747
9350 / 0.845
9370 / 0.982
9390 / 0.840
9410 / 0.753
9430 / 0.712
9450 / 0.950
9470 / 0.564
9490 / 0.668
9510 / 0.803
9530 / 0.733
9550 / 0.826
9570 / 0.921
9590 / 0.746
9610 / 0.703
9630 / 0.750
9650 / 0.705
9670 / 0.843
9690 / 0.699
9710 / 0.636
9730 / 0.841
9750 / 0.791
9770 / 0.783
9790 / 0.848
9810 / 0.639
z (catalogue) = 0.60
